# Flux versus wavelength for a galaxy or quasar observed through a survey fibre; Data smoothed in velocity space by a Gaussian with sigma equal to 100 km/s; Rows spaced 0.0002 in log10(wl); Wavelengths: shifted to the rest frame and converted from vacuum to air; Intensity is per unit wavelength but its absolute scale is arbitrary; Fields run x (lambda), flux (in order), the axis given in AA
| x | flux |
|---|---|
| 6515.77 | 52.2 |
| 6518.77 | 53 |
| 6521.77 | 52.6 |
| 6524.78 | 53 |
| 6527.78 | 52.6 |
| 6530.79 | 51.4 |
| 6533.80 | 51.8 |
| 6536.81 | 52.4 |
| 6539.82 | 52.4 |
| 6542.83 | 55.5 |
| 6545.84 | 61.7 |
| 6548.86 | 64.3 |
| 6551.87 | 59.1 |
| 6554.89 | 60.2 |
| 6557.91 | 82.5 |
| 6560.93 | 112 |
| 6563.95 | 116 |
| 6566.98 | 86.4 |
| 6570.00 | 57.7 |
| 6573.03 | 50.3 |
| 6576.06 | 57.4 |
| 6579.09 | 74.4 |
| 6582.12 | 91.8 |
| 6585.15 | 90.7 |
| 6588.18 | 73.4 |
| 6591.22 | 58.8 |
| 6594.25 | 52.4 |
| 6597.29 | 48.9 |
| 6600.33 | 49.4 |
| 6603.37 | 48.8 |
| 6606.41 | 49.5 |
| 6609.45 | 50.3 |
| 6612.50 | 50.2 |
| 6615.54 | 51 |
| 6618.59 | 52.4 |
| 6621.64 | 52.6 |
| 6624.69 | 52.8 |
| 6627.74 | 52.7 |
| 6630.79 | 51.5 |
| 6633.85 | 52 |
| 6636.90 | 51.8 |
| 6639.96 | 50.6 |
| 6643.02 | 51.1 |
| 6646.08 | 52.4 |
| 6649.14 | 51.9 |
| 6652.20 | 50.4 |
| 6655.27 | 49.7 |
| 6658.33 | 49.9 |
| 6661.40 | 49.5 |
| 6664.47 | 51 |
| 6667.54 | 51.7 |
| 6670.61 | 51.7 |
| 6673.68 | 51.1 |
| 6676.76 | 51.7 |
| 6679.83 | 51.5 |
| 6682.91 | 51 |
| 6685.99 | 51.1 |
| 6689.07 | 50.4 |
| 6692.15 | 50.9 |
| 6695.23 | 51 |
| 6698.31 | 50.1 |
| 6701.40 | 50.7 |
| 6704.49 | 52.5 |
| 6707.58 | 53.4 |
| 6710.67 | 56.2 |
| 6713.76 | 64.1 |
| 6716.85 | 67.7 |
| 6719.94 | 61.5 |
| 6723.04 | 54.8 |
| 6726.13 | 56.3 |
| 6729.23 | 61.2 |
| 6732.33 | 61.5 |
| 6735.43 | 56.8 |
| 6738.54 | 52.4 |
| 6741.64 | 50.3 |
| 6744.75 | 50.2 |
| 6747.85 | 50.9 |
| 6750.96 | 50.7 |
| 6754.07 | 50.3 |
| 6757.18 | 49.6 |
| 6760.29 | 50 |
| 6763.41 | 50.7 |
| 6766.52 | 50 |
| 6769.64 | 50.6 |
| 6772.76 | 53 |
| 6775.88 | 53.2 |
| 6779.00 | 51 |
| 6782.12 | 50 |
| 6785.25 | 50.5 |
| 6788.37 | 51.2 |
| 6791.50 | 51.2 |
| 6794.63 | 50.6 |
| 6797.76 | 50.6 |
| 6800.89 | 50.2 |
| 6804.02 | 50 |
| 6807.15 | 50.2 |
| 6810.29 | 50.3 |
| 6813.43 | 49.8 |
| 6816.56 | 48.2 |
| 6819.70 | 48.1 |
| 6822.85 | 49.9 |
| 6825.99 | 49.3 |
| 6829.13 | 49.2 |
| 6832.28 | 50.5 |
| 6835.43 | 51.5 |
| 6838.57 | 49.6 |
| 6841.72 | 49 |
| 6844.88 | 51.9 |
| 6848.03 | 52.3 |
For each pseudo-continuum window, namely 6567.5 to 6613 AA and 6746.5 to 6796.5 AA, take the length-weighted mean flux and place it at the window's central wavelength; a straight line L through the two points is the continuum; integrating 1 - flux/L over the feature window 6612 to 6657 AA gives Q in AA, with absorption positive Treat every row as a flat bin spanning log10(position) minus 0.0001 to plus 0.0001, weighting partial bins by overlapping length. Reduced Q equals 5.4 AA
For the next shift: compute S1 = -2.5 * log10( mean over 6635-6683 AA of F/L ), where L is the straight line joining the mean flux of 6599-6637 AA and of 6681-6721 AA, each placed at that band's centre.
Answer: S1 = 0.037 mag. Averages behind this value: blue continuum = 51.1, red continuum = 54.6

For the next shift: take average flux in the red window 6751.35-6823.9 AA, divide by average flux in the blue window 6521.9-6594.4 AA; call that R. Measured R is 0.75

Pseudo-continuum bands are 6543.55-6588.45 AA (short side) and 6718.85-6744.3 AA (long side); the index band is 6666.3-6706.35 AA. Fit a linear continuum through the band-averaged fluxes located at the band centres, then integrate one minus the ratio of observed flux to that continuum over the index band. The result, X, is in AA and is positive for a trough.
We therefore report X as 6.8 AA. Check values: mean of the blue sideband 75.6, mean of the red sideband 56.5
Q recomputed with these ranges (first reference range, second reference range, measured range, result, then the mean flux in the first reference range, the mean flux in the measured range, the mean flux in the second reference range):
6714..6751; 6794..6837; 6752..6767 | 1.2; 56.7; 50.2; 49.9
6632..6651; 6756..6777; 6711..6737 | -4.6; 51.6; 60.3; 51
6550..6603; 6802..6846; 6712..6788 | 3.1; 71.3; 54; 49.8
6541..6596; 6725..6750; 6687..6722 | 1.7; 72.3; 55.3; 54.8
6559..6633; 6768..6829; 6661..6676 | 2.0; 63.8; 51.1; 50.4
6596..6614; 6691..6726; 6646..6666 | 0.8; 49.5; 50.6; 55.8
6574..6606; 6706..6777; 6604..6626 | 3.9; 63.8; 51.1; 54.6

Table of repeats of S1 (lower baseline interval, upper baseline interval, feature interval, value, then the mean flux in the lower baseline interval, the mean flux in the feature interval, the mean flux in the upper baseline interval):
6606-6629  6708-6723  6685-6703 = 0.16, 51.5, 50.7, 61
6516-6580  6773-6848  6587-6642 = 0.16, 64.3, 52.6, 50.4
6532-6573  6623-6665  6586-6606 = 0.09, 69.3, 56.1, 51.2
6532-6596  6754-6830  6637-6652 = 0.21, 69.4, 51.4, 50.3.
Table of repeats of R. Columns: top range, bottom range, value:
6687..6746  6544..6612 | 0.82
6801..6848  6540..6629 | 0.78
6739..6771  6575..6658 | 0.90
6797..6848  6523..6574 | 0.76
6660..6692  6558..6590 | 0.63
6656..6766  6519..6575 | 0.82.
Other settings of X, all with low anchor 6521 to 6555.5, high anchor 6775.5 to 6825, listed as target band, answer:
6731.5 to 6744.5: -0.73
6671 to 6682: 0.27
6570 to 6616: -4.63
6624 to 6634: 0.27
